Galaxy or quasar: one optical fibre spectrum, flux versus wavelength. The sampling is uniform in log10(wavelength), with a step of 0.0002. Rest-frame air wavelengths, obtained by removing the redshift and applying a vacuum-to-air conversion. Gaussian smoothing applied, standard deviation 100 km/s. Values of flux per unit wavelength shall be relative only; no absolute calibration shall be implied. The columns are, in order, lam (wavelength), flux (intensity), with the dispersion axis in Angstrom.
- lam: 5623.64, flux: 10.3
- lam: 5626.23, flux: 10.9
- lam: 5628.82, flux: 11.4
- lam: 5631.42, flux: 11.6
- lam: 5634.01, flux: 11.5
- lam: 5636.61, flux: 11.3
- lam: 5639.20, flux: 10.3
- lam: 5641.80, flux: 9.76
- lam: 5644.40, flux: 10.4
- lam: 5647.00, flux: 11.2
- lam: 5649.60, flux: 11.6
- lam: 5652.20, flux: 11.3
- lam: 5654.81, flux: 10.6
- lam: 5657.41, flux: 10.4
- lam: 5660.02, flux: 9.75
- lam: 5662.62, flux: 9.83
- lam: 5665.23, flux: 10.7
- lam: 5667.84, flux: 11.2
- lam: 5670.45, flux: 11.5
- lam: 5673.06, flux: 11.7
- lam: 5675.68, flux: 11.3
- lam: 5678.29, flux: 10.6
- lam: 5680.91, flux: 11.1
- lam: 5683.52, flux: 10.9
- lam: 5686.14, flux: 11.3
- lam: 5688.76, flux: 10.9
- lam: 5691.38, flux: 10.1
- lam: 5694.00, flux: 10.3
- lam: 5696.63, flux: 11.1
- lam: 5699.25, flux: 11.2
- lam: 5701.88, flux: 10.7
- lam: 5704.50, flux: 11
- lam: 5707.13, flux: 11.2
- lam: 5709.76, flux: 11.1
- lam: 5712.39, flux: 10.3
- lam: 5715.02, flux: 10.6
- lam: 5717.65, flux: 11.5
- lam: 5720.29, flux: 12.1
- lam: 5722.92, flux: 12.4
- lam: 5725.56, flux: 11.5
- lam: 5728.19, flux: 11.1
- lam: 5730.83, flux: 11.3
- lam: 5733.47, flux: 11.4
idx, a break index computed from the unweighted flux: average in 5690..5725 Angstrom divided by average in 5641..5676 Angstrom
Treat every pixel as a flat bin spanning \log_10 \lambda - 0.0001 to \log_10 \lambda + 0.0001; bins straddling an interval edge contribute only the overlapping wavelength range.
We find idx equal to 1.0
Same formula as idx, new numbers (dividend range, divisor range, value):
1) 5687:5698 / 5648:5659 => 0.97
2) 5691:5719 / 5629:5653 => 0.99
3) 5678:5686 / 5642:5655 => 1.00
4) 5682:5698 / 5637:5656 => 1.00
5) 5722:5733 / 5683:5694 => 1.07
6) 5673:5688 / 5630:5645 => 1.02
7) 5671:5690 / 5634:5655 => 1.02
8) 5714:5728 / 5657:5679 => 1.07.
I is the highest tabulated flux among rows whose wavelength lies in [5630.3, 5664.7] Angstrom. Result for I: 11.6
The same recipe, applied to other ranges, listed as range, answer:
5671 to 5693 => 11.7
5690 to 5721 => 12.1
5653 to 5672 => 11.5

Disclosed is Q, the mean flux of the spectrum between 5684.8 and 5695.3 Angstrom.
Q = 10.6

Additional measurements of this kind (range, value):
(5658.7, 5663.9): 9.8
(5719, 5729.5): 11.8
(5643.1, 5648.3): 10.8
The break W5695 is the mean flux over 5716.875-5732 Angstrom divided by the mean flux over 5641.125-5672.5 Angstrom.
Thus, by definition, 1.09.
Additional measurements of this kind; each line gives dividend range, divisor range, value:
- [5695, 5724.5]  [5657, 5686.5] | 1.03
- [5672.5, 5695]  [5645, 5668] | 1.02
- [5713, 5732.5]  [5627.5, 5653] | 1.04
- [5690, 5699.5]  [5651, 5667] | 1.02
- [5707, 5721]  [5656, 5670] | 1.06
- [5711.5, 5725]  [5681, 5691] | 1.04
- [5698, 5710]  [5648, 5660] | 1.02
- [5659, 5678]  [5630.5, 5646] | 1.01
